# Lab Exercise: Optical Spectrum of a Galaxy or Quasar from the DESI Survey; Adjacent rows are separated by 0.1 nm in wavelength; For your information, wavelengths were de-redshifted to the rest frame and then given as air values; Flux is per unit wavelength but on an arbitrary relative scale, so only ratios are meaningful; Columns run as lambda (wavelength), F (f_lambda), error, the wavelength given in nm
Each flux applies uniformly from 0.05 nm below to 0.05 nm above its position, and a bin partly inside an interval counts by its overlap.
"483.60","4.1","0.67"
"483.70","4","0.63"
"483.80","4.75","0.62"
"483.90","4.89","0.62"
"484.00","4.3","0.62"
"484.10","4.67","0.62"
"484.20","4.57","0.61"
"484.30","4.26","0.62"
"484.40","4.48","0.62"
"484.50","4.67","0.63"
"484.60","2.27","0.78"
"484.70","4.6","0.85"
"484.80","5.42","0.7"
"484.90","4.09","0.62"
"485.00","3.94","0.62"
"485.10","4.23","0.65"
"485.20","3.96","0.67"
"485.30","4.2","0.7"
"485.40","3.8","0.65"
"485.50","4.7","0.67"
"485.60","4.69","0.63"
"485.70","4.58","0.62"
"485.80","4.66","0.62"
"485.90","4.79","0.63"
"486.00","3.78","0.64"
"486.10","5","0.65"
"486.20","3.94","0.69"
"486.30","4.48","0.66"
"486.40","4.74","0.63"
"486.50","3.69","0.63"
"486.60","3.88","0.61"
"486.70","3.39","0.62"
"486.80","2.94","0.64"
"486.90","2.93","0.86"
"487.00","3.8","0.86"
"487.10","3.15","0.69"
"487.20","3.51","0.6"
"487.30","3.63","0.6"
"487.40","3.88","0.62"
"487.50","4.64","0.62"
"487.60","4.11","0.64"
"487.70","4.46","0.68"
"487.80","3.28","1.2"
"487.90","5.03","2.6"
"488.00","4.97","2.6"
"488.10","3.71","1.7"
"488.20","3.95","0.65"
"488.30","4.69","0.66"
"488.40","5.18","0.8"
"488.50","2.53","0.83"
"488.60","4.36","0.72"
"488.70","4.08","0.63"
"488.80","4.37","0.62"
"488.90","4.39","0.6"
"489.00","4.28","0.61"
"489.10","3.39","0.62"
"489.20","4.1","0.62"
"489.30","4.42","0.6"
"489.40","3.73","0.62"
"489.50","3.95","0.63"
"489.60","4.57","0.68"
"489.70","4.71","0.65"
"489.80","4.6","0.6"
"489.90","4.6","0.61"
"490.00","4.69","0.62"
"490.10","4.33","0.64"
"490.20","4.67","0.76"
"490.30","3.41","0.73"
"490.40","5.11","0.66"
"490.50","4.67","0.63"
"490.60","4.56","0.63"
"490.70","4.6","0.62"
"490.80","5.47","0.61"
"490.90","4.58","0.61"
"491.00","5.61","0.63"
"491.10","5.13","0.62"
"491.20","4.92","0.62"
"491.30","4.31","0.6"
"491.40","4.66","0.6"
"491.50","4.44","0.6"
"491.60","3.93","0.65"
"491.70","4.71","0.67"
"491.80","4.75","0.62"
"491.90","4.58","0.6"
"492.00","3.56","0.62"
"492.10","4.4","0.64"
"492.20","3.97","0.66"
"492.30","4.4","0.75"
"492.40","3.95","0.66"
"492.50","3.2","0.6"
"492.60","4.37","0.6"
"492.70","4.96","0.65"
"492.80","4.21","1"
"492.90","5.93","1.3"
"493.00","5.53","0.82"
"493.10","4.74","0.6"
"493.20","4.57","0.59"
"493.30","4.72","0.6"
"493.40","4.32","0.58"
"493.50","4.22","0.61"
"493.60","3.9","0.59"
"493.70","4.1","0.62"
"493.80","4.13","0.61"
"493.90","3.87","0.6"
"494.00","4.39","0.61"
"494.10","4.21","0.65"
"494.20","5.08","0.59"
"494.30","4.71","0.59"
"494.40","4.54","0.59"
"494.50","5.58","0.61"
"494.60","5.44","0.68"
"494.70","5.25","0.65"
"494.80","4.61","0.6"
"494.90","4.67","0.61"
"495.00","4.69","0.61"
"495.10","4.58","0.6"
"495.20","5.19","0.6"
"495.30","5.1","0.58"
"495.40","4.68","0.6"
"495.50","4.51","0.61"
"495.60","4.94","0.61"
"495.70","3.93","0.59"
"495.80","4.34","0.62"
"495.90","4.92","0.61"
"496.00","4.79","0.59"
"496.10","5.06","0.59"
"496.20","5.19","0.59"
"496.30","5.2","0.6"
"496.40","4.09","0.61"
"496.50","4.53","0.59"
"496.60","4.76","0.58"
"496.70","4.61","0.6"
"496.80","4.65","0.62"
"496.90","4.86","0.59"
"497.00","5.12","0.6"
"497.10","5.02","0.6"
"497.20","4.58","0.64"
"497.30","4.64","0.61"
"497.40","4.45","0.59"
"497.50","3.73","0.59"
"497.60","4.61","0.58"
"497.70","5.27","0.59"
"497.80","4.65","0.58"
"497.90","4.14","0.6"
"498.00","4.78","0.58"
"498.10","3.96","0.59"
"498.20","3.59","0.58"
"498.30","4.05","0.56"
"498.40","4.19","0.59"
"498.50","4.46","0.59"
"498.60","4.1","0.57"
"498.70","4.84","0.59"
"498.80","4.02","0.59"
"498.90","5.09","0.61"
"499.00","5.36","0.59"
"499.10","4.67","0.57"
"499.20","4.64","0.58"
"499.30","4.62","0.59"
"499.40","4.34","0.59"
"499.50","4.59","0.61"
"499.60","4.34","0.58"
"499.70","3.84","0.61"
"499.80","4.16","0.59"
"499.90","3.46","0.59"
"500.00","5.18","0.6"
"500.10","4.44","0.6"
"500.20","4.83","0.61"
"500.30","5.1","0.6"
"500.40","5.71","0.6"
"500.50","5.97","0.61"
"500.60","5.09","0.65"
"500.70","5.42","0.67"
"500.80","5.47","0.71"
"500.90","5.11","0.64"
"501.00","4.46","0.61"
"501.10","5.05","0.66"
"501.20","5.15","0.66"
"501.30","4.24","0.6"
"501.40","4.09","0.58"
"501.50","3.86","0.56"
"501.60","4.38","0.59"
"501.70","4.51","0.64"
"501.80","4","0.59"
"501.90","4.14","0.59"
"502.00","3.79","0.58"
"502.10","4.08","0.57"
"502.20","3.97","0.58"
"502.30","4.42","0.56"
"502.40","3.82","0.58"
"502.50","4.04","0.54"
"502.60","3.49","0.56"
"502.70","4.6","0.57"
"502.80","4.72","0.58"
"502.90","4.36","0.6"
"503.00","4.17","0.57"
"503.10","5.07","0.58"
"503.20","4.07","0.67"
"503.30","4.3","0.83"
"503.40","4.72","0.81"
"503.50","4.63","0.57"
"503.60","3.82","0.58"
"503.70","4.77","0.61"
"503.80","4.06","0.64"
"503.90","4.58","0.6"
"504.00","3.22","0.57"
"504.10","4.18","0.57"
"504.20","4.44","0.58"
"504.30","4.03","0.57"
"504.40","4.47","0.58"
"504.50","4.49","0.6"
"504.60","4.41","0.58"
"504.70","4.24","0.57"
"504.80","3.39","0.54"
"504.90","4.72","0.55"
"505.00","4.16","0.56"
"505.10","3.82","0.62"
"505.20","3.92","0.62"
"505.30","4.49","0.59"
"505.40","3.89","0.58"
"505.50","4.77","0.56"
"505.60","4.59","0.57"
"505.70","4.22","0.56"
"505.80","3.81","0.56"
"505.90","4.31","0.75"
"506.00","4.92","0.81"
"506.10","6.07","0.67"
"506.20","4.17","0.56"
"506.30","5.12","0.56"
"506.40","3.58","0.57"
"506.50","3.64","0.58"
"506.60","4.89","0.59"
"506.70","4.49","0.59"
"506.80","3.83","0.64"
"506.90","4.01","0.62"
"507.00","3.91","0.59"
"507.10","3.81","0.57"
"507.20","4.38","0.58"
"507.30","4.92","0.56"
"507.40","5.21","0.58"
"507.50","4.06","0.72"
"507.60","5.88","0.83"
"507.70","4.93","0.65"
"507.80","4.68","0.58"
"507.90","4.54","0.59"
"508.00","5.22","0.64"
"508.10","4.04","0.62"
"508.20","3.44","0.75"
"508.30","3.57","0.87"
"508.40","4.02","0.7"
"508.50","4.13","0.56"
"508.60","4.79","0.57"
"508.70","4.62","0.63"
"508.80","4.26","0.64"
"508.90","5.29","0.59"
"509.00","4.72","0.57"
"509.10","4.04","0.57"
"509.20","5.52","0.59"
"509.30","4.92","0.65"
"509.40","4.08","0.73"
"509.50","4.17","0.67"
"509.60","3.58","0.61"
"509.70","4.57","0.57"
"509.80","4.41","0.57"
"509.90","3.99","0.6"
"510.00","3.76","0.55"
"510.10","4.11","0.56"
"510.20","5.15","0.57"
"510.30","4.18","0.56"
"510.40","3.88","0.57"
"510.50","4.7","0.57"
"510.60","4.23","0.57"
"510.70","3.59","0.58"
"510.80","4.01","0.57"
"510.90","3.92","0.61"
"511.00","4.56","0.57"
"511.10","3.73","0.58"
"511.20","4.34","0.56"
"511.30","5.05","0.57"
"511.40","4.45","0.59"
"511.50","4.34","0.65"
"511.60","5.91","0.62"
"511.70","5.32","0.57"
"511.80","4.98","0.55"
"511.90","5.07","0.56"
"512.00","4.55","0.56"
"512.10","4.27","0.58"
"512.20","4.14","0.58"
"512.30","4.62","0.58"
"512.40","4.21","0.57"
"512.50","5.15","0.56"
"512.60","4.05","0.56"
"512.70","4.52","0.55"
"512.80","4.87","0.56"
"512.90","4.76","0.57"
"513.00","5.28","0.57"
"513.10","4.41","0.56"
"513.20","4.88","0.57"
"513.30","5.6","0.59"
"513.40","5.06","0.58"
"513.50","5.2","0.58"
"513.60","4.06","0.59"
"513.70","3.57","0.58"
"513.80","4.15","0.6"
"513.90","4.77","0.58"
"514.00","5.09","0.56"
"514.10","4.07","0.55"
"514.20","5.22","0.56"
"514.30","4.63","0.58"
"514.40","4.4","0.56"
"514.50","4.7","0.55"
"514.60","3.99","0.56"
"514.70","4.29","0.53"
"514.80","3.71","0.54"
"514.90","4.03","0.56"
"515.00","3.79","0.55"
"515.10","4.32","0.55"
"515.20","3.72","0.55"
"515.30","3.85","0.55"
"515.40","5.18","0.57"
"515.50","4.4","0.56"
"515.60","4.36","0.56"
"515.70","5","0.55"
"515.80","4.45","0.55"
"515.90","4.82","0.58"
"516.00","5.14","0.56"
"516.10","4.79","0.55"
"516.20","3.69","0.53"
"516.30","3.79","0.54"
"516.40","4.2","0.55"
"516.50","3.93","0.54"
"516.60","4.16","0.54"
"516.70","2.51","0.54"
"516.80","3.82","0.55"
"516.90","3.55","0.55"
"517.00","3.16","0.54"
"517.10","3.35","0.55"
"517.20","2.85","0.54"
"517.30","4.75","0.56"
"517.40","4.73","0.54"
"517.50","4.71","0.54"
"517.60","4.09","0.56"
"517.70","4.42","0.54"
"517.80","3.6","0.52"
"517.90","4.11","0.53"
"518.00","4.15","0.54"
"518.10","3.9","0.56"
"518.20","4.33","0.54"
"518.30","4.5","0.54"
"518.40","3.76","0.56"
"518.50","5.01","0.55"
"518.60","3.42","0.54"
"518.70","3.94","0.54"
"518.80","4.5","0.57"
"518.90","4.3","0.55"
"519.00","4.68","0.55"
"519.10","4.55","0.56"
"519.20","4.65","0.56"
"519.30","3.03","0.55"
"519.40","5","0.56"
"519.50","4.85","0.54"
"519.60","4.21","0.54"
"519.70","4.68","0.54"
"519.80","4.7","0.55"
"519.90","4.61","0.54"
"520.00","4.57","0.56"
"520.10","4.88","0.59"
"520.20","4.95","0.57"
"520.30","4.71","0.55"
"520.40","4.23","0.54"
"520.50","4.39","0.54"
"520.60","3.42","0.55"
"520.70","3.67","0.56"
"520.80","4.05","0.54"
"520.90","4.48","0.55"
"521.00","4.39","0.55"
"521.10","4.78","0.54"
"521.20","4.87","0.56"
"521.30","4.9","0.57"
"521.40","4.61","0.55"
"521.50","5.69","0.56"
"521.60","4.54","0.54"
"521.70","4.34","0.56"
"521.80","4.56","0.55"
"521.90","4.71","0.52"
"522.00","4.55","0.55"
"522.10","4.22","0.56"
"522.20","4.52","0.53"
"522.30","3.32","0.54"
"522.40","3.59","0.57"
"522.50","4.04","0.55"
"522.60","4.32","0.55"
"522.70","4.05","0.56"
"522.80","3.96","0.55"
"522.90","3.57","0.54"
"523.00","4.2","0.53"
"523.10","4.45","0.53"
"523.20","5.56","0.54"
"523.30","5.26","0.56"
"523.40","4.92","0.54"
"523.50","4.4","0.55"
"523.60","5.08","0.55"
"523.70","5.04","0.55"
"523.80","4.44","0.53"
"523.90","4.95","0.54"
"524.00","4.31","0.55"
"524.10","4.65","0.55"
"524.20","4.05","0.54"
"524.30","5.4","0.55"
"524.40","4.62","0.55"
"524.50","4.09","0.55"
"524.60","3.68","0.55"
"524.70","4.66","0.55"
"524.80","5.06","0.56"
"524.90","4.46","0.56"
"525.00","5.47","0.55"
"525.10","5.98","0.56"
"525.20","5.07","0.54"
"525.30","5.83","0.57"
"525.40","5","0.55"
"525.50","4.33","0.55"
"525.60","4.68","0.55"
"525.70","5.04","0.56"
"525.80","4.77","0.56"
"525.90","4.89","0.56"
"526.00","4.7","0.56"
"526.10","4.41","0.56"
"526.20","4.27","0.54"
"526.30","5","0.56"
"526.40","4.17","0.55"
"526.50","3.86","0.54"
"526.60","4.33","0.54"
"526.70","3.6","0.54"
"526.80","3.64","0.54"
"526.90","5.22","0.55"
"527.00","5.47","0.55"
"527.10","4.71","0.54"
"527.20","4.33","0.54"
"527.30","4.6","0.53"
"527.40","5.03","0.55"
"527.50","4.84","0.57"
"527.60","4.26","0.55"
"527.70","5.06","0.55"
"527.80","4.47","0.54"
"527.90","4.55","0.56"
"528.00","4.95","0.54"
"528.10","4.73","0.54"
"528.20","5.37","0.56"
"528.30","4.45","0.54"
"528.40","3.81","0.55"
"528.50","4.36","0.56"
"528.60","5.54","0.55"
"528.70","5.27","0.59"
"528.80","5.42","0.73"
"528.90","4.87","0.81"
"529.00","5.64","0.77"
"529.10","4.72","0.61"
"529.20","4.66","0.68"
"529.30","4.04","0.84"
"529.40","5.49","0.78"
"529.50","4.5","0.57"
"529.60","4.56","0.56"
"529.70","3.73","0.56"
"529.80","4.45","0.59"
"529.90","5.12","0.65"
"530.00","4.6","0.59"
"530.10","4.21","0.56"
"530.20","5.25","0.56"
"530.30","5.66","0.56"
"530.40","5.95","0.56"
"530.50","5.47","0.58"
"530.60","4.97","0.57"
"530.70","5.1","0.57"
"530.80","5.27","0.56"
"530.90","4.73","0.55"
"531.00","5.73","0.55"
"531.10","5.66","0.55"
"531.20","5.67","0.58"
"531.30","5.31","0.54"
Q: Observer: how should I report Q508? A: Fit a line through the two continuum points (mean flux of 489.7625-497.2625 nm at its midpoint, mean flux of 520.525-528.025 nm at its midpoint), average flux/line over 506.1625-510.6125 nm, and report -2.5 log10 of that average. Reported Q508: 0.05 mag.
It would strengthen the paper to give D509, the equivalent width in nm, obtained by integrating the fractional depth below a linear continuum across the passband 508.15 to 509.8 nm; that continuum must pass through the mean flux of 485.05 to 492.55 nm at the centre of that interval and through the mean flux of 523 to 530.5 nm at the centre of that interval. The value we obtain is 0.06 nm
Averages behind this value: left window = 4.25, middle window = 4.36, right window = 4.76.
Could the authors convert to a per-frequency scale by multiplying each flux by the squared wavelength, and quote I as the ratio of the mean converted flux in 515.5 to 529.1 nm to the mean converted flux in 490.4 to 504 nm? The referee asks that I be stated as 1.1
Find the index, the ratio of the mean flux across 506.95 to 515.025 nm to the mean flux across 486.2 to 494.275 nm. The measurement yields 1.04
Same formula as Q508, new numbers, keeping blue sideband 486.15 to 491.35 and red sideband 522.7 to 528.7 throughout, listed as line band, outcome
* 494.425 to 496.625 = -0.120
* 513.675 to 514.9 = 0.037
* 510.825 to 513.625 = -0.042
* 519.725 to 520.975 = 0.051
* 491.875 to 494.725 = -0.054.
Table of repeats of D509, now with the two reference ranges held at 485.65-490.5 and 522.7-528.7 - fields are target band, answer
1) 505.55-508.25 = -0.03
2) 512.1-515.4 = 0.02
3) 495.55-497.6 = -0.19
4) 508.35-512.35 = 0.01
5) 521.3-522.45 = 0.04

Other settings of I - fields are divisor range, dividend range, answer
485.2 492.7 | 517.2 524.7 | 1.17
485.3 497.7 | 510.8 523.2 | 1.09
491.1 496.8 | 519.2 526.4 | 1.11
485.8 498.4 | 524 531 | 1.24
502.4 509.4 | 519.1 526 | 1.11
